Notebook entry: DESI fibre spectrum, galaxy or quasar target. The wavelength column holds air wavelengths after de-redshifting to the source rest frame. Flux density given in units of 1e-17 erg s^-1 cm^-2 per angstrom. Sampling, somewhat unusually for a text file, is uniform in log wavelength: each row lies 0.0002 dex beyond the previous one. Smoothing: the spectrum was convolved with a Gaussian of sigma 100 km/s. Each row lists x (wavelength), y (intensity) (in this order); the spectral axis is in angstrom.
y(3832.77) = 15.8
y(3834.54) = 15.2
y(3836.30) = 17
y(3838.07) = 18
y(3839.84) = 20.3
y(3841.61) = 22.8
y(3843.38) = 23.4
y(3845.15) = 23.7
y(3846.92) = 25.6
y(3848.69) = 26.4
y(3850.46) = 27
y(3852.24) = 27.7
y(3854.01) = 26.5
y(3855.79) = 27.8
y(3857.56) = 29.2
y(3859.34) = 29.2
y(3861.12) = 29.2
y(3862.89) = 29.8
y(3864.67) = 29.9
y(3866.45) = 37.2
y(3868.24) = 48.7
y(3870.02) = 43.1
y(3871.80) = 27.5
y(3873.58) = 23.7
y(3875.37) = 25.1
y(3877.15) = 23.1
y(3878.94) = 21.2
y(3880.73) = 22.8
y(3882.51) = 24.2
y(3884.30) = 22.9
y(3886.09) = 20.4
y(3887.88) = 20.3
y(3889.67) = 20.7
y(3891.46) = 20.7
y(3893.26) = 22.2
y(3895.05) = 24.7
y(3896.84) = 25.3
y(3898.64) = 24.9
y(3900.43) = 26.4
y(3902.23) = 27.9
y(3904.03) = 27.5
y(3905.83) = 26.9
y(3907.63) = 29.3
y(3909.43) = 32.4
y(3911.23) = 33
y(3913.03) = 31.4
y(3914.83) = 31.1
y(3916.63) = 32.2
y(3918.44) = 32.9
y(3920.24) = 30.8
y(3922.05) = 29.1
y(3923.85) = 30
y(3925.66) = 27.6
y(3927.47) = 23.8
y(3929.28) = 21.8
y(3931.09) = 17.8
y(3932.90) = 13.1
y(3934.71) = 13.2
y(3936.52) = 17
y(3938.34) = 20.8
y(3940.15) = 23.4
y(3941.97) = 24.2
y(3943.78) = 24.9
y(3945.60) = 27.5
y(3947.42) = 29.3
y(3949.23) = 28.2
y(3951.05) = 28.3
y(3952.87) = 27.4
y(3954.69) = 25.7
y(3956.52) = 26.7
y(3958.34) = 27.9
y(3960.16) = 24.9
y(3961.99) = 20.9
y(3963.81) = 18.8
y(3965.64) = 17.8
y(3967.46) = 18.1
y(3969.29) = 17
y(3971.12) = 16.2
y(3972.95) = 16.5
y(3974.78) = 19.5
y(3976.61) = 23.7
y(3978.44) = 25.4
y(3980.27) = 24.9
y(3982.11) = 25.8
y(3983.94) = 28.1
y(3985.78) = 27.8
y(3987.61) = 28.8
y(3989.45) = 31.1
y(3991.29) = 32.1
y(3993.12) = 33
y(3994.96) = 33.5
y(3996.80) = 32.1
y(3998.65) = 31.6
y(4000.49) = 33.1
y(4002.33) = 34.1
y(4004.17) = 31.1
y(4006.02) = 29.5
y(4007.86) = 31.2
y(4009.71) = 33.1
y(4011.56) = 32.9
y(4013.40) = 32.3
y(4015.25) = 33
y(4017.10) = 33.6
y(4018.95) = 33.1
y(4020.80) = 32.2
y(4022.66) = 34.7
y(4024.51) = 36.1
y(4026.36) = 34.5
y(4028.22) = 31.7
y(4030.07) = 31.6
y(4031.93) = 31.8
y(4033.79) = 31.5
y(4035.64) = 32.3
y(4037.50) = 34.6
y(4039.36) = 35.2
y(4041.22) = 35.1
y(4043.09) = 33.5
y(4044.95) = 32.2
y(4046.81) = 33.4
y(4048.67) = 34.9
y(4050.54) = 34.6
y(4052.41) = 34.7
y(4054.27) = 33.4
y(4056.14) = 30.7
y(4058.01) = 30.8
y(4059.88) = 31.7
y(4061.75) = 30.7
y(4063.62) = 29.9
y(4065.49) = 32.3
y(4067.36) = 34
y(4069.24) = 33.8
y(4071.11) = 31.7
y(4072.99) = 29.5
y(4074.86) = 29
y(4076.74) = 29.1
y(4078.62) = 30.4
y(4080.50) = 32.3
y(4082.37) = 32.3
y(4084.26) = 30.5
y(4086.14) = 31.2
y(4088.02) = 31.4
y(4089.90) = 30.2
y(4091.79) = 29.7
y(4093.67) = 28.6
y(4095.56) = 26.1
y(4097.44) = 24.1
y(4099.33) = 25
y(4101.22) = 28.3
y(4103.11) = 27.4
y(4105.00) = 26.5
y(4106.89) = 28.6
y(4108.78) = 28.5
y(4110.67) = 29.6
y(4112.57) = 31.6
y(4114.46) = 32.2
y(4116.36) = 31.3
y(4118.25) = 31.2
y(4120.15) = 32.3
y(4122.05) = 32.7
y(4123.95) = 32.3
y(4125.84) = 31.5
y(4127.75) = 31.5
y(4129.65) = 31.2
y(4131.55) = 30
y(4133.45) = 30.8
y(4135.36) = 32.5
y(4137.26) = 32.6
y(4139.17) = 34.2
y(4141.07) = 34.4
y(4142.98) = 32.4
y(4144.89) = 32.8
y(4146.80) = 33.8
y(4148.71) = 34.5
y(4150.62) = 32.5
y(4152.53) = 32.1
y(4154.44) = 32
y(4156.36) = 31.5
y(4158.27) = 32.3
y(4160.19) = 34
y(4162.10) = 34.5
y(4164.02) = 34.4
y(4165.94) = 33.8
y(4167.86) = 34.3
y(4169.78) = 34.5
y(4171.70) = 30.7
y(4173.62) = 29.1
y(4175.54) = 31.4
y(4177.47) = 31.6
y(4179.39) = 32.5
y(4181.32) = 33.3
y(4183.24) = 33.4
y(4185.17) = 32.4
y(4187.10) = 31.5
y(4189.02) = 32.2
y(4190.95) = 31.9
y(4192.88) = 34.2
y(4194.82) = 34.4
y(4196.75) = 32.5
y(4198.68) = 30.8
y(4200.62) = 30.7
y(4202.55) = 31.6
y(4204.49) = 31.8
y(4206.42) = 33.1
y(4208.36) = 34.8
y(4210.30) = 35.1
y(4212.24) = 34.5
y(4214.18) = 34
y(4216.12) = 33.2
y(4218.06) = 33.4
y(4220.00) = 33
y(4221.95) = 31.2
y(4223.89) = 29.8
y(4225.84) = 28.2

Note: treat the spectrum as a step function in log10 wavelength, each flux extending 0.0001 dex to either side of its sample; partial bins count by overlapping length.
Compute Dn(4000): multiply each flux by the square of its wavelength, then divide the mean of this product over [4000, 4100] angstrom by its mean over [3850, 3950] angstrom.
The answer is 1.3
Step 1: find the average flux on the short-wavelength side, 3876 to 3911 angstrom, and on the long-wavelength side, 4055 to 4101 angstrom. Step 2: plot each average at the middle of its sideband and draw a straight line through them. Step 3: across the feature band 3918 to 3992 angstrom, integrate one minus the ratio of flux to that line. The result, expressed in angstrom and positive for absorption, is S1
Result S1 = 6.7 angstrom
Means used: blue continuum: 24.6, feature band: 24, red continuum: 30.2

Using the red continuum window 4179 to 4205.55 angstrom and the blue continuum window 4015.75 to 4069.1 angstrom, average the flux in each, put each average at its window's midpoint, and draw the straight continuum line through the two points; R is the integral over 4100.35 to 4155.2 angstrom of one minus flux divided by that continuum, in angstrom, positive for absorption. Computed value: 2.1 angstrom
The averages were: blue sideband 33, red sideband 32.4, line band 31.4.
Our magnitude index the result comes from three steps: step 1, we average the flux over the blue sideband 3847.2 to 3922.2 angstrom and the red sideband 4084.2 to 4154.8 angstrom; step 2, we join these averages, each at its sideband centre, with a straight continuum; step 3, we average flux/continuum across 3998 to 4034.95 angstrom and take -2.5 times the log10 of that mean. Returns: -0.11 mag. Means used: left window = 27.9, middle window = 32.6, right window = 30.7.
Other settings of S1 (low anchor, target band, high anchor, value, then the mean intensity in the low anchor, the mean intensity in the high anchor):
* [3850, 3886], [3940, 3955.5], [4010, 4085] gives 1.87 angstrom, 28.6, 32.5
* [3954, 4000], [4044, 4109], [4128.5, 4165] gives -2.12 angstrom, 25.2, 32.8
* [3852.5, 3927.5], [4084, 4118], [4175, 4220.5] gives 2.55 angstrom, 28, 32.8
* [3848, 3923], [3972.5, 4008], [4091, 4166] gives 0.67 angstrom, 27.9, 31.1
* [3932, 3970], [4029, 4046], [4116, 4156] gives -3.69 angstrom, 22.7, 32.3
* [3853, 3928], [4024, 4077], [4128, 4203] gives -3.40 angstrom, 27.9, 32.5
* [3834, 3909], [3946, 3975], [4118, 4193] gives 5.30 angstrom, 25.9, 32.5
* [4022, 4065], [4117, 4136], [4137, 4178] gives 0.78 angstrom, 33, 32.9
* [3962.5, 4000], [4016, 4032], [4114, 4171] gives -3.65 angstrom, 25.2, 32.7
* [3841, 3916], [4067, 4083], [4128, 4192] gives -0.14 angstrom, 27.2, 32.6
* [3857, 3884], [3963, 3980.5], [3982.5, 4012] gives 6.42 angstrom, 29.4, 31.3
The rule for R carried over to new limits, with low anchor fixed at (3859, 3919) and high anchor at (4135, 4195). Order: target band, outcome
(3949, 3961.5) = 1.0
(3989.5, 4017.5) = -2.3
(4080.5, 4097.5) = 0.9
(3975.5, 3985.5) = 1.3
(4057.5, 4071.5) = -0.4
